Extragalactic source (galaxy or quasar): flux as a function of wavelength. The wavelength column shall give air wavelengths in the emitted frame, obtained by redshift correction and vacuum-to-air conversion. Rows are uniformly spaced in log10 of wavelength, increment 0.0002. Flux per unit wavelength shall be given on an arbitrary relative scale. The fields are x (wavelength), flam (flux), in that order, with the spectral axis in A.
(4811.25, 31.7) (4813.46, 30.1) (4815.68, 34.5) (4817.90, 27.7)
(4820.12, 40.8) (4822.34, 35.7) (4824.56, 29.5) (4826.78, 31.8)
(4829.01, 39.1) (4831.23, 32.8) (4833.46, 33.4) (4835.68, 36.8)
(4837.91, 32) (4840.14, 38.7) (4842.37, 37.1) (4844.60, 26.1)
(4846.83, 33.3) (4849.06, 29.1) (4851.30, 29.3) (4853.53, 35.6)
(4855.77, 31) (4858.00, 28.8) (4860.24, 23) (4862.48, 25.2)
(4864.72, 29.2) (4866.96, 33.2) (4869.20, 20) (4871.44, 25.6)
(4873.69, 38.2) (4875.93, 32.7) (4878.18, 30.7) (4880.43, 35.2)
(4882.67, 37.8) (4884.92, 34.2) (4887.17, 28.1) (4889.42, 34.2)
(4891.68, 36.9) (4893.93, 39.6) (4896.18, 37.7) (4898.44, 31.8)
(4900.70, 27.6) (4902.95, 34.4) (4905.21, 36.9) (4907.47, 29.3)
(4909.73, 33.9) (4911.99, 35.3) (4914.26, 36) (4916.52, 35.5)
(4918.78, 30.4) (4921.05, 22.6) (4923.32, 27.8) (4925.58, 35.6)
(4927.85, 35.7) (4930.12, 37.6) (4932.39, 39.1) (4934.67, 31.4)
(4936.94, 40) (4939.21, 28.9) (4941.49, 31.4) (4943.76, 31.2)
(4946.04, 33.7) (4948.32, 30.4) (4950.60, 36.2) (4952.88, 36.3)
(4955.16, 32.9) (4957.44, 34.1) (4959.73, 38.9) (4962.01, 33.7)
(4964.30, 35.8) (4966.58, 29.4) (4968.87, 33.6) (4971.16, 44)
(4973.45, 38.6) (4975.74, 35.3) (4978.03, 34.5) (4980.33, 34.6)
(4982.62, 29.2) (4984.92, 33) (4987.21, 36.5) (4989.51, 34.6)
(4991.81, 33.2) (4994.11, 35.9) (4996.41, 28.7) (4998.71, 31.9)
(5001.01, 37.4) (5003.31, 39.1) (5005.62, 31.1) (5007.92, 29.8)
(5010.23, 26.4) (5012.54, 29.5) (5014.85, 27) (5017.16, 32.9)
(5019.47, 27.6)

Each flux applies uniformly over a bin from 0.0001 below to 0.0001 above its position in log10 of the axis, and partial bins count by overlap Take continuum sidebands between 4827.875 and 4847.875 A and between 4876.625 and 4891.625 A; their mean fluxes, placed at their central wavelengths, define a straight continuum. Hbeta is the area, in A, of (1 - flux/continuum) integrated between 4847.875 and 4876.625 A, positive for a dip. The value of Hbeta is 4.0 A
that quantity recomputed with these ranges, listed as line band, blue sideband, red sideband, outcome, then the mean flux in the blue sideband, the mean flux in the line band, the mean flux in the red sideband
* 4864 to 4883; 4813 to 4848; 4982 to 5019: 1.2 A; 33.8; 31.2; 32.2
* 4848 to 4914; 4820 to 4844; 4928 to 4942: 5.5 A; 34.8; 31.9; 34.9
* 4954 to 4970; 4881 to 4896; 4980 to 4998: -0.2 A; 35.3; 34.1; 33.1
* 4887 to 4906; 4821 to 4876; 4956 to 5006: -1.0 A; 31.5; 34.4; 34.7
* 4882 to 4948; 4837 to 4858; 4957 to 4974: 1.6 A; 32.3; 33.5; 36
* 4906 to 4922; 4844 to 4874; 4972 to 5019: -0.8 A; 28.9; 32.1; 32.9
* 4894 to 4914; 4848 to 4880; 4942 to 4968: -1.5 A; 29.5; 33.8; 33.8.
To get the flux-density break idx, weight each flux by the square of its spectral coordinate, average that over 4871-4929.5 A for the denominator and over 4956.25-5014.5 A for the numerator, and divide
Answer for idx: 1.05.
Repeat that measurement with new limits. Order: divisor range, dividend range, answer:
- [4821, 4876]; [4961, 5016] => 1.12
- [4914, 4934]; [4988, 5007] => 1.05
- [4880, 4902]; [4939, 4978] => 1.03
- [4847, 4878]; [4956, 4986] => 1.24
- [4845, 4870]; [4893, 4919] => 1.20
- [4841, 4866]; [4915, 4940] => 1.15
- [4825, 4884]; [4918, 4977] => 1.11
